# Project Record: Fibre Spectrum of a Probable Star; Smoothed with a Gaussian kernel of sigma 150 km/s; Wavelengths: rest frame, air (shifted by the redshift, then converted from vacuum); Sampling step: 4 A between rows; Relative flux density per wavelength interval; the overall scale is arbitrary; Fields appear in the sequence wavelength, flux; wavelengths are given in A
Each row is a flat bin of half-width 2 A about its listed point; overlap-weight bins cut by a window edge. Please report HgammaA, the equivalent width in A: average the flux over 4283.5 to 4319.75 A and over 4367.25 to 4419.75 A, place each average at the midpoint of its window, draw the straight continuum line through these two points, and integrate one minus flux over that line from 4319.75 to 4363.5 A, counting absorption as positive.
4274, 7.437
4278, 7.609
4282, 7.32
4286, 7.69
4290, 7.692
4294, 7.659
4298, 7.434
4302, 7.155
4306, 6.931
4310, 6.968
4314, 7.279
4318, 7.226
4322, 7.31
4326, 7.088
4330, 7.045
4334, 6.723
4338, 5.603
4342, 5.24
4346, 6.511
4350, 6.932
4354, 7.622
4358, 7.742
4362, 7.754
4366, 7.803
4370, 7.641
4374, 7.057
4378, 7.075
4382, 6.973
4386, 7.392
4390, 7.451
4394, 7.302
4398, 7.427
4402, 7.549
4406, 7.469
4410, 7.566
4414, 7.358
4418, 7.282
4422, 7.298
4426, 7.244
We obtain 2.88 A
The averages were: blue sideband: 7.34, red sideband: 7.36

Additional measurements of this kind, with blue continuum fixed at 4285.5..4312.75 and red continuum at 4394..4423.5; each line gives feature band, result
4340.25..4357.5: 1.59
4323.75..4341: 1.92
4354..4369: -0.72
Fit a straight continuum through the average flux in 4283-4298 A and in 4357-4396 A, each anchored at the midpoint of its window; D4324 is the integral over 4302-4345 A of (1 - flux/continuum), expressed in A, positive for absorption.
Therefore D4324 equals 4.5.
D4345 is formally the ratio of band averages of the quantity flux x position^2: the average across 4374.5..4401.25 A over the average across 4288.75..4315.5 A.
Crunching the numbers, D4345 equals 1.04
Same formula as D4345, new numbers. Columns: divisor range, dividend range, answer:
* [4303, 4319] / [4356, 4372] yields 1.12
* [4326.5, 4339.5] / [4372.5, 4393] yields 1.12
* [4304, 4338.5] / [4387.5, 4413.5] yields 1.11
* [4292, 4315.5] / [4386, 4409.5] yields 1.07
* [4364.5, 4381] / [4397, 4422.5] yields 1.03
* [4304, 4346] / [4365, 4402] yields 1.12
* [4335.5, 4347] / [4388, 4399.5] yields 1.31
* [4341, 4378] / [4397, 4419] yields 1.06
